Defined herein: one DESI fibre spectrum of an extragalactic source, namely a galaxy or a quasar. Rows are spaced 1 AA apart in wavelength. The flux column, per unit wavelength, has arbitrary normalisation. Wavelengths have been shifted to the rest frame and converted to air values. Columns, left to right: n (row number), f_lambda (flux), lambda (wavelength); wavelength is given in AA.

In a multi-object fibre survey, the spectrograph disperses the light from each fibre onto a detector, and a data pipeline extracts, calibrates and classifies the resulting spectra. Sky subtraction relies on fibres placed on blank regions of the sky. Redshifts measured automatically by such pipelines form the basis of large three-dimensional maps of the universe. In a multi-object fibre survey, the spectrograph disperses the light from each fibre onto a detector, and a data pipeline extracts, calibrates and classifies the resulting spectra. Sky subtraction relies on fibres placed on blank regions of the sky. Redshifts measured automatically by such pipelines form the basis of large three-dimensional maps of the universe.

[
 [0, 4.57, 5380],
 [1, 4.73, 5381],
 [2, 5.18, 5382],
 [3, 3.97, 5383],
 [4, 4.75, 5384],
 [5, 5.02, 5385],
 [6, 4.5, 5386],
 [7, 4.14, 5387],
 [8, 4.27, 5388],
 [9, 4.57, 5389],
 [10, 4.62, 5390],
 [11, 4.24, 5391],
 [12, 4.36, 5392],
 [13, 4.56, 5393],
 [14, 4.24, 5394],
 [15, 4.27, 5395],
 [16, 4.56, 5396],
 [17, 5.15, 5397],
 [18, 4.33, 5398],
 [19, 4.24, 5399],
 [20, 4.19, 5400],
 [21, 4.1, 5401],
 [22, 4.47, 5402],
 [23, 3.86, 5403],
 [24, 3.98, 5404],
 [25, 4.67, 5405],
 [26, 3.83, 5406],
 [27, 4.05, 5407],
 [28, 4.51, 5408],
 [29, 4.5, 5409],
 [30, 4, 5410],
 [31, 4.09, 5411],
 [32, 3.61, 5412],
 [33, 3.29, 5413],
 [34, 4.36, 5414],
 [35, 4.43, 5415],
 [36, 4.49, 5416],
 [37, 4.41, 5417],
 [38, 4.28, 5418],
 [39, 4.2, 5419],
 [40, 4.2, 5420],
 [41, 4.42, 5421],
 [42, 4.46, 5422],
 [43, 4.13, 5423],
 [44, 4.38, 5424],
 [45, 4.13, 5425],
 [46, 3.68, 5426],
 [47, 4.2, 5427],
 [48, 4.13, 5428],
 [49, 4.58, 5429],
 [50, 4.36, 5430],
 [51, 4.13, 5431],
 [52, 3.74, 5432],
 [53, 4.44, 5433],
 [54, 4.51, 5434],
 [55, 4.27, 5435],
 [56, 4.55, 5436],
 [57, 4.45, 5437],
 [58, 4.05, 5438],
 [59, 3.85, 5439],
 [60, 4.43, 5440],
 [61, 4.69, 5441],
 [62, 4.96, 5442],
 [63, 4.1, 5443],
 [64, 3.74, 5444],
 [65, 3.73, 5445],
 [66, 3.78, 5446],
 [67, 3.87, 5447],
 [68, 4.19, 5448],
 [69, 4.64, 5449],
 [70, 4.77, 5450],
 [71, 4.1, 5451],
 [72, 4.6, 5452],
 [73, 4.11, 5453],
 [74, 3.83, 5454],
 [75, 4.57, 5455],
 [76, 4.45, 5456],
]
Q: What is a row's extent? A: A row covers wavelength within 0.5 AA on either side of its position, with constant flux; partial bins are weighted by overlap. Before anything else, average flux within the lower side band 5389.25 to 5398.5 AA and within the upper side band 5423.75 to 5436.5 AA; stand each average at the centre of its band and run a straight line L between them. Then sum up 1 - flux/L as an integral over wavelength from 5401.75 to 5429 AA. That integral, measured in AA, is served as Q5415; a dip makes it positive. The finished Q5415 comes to 1.0 AA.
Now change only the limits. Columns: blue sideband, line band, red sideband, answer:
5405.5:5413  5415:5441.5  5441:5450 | -1.05 AA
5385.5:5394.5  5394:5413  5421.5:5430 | 0.47 AA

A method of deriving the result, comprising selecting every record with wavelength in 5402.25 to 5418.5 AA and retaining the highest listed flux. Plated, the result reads 4.67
